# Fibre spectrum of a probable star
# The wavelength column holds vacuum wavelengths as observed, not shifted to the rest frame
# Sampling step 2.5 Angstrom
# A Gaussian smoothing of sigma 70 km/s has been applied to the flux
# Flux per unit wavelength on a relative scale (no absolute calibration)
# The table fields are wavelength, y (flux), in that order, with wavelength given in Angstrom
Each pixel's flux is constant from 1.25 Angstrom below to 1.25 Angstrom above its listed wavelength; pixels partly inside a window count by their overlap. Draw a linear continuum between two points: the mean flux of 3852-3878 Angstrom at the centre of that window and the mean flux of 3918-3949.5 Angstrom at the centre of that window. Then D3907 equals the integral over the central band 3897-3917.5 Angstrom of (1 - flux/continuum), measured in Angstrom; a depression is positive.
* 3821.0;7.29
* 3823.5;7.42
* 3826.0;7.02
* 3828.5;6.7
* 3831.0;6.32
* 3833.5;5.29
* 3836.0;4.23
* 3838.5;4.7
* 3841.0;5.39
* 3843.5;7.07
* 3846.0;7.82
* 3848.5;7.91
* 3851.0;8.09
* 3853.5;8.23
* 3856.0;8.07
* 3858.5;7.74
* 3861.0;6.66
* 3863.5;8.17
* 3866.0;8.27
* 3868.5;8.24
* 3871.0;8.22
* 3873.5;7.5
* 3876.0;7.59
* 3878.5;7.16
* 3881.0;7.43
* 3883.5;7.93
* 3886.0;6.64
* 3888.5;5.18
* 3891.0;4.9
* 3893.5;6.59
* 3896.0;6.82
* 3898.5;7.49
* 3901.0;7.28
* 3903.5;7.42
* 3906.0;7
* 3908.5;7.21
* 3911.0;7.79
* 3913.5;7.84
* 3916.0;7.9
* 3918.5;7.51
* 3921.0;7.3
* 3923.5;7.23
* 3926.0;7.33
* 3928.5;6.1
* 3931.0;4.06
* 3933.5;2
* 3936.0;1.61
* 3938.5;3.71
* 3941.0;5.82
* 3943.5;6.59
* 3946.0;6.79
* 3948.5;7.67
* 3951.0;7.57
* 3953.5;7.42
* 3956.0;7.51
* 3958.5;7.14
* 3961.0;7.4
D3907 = -3.2 Angstrom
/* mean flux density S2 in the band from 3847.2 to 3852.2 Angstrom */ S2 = 8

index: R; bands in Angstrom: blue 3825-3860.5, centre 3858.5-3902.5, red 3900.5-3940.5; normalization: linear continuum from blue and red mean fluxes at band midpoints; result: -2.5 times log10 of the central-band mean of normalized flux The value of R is -0.114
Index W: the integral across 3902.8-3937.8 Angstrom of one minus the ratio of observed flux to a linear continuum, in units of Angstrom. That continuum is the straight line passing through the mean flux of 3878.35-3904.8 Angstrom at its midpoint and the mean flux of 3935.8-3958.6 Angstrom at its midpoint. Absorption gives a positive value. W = 1.8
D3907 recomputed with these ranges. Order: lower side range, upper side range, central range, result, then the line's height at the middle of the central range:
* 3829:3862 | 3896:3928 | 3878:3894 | 1.4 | 7.13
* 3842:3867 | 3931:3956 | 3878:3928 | -4.5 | 6.53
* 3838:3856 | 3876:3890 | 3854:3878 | -2.7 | 7.04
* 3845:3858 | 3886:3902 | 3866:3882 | -1.3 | 7.15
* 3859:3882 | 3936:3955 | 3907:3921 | -1.6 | 6.83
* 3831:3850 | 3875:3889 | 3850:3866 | -3.3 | 6.51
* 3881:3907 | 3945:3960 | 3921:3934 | 2.5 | 7.1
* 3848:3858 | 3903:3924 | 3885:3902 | 2.8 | 7.67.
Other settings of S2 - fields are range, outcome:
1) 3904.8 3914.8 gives 7.46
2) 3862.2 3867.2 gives 8.2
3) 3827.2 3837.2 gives 5.65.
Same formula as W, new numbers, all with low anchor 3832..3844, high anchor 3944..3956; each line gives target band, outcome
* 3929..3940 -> 6.10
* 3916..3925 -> -0.86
